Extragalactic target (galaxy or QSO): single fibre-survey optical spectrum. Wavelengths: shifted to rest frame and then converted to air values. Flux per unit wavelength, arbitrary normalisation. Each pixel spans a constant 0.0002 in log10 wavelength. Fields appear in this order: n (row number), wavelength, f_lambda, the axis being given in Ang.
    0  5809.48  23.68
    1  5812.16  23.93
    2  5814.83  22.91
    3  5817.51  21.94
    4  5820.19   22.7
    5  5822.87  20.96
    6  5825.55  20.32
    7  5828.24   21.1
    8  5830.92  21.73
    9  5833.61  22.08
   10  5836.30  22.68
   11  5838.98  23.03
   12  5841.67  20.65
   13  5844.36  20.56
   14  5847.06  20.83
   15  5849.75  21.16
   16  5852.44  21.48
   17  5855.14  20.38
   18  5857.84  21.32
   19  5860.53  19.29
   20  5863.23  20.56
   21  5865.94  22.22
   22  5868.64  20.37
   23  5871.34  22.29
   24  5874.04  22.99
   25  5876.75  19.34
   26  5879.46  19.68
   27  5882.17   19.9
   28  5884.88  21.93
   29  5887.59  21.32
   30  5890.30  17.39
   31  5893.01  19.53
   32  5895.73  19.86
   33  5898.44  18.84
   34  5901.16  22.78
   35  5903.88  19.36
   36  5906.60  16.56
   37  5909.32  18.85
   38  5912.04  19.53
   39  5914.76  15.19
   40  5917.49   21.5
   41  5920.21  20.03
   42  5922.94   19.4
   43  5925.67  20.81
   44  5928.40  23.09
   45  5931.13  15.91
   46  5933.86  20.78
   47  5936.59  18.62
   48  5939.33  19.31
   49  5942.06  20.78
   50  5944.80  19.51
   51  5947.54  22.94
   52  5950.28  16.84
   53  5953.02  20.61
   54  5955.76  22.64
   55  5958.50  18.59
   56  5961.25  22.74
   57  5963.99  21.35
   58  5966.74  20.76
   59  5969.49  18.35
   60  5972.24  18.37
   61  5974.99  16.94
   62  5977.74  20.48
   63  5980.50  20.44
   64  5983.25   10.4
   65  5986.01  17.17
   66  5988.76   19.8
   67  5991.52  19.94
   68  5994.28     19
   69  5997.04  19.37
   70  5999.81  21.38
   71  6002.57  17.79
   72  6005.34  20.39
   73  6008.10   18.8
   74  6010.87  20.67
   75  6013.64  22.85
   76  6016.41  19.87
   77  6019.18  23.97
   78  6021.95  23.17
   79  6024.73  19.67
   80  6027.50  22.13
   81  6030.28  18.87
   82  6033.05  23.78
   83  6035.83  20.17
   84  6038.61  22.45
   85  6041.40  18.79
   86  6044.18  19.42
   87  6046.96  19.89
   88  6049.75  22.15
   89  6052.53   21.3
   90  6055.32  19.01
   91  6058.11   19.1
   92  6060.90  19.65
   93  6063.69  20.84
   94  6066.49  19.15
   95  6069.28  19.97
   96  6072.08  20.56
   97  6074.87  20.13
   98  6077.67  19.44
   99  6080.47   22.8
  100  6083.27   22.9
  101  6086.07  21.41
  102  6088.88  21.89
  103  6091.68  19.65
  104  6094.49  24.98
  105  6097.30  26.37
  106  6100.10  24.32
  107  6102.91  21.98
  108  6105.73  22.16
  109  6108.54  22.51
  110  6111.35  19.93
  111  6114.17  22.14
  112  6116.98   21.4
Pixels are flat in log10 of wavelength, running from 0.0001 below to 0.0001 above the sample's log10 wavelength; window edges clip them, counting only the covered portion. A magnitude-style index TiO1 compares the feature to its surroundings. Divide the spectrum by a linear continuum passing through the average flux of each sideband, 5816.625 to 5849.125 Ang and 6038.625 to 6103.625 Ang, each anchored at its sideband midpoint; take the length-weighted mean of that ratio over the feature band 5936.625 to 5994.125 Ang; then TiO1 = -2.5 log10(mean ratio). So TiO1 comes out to 0.104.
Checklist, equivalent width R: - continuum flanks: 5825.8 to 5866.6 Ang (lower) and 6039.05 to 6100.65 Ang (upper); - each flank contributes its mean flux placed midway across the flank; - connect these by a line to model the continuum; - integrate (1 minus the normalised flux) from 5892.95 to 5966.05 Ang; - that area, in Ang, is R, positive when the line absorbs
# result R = 4.5 Ang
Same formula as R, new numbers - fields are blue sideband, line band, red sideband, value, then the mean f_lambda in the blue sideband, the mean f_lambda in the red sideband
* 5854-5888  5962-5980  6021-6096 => 1.14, 20.9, 20.9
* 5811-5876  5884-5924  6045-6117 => 3.81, 21.5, 21.4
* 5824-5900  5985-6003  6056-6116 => 1.60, 20.8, 21.5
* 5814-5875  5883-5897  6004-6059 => 0.85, 21.4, 20.8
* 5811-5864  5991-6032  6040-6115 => 1.37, 21.5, 21.2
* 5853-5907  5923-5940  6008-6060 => 0.66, 20.4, 20.9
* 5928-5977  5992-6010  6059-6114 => 0.85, 19.8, 21.6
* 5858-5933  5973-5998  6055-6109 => 3.07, 20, 21.5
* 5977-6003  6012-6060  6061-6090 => -2.90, 18.6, 20.8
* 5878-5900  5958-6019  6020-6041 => 4.35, 19.8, 21.4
